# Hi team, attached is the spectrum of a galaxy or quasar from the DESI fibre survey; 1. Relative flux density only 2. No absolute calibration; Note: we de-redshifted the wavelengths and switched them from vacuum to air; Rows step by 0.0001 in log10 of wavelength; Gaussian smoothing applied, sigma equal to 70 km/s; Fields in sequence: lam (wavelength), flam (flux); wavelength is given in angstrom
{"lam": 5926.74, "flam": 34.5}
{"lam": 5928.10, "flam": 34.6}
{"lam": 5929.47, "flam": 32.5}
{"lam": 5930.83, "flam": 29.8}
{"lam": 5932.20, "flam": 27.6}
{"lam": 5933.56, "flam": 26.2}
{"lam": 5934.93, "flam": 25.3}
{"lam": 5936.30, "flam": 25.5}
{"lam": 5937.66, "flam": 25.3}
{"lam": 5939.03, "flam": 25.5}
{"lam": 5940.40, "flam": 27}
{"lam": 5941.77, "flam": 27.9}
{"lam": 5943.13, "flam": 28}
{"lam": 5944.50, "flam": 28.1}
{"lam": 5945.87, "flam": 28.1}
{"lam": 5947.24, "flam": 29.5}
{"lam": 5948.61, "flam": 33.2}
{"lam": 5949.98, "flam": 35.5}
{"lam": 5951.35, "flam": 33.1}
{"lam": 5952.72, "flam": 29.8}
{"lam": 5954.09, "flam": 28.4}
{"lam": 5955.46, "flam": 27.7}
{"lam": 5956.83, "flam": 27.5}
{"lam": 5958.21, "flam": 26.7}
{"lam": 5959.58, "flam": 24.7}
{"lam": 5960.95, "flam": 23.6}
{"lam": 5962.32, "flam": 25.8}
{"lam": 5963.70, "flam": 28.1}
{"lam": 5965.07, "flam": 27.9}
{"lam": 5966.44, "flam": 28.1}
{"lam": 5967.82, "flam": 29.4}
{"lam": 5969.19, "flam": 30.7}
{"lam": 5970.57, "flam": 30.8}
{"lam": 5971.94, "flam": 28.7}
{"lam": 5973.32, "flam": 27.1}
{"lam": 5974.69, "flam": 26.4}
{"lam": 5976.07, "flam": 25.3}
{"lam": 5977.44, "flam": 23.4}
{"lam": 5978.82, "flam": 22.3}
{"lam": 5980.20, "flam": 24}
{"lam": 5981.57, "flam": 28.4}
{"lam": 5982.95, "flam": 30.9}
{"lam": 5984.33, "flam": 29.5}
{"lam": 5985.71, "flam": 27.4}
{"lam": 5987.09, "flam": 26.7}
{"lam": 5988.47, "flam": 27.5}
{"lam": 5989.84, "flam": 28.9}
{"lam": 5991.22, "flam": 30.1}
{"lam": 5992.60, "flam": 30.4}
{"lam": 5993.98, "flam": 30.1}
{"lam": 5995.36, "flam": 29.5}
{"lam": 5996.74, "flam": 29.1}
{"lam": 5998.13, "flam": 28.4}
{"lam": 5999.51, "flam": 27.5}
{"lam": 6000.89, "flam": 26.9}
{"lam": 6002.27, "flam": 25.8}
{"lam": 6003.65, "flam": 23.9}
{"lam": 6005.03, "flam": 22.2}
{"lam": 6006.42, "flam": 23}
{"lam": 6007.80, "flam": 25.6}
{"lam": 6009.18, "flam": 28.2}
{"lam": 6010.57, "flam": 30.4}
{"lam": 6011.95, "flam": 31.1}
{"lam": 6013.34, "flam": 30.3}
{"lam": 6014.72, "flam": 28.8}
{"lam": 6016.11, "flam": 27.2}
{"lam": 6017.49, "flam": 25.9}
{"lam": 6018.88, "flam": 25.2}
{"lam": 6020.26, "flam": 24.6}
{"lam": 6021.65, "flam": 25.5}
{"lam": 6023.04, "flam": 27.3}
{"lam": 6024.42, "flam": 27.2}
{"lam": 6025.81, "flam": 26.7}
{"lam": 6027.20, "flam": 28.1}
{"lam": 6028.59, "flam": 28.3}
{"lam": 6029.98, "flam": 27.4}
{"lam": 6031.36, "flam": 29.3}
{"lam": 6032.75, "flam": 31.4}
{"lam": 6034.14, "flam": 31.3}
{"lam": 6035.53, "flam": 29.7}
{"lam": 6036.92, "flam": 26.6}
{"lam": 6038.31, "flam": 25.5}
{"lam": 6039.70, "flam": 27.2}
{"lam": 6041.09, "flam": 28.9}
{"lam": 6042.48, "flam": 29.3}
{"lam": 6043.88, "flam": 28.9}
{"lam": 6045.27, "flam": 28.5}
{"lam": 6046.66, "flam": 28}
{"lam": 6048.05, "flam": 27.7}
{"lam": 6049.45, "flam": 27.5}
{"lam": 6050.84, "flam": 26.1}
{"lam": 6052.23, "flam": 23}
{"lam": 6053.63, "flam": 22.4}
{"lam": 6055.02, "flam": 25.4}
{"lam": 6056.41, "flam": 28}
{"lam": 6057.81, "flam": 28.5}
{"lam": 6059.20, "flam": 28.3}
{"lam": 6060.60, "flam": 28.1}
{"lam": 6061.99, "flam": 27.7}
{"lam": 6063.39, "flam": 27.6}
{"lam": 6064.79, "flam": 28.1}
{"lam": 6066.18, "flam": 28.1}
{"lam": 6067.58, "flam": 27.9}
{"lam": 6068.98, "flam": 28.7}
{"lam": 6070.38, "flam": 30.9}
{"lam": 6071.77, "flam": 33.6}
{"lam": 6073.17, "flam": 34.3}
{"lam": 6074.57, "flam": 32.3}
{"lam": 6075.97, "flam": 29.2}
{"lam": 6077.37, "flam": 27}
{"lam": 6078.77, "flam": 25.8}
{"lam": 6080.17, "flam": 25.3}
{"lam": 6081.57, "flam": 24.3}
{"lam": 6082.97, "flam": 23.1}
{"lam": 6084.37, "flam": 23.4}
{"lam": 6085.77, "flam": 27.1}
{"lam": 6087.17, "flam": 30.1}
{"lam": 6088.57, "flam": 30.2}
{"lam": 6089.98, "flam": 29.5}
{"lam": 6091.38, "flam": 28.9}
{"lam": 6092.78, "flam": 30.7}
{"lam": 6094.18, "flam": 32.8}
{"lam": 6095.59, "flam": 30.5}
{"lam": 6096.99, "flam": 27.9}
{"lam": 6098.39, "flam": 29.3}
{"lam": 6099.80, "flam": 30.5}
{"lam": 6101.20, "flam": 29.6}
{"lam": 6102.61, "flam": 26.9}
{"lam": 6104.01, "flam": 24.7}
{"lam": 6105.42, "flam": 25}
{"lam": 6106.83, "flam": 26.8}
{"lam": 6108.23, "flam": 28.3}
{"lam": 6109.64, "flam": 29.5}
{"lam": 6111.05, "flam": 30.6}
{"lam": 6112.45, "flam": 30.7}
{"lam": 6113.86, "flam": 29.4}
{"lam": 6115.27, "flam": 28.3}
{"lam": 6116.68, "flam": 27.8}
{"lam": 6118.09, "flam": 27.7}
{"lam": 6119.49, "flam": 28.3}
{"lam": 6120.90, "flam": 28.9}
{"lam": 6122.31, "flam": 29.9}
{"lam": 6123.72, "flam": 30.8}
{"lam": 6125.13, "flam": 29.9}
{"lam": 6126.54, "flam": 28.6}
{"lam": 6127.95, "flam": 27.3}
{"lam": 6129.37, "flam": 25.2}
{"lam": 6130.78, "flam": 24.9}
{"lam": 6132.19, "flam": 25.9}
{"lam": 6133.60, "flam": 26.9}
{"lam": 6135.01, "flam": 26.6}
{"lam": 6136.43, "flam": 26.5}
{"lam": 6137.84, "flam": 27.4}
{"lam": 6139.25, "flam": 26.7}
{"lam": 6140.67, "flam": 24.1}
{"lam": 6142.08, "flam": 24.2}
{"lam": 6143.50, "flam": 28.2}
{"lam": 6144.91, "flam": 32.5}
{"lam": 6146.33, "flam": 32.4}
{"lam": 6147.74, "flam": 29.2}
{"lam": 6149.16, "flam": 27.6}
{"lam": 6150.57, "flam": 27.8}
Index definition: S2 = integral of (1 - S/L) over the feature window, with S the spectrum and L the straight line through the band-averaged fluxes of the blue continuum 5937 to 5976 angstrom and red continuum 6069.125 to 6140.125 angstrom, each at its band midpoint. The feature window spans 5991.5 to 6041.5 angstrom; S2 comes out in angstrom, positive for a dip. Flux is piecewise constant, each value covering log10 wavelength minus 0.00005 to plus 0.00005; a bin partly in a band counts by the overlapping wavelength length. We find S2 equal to 1.1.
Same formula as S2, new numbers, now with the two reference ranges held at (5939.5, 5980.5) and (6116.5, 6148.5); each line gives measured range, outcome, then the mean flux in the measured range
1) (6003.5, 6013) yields 0.4 angstrom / 26.6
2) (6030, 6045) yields -0.5 angstrom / 28.7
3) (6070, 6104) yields -1.1 angstrom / 28.8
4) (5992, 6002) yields -0.3 angstrom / 28.7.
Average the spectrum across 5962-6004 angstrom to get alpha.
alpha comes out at 27.8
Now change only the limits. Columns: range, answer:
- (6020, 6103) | 28.1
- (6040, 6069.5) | 27.4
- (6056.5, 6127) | 28.6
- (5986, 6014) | 27.8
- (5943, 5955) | 30.5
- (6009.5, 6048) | 28.1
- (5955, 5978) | 27.2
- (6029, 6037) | 29.5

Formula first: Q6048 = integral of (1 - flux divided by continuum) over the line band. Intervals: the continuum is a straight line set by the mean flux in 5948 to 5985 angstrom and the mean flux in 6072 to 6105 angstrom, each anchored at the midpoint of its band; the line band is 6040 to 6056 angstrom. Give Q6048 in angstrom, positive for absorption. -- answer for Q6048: 0.8 angstrom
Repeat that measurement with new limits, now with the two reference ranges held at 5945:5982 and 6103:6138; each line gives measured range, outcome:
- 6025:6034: -0.3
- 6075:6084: 0.6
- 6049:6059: 0.7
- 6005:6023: 0.6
